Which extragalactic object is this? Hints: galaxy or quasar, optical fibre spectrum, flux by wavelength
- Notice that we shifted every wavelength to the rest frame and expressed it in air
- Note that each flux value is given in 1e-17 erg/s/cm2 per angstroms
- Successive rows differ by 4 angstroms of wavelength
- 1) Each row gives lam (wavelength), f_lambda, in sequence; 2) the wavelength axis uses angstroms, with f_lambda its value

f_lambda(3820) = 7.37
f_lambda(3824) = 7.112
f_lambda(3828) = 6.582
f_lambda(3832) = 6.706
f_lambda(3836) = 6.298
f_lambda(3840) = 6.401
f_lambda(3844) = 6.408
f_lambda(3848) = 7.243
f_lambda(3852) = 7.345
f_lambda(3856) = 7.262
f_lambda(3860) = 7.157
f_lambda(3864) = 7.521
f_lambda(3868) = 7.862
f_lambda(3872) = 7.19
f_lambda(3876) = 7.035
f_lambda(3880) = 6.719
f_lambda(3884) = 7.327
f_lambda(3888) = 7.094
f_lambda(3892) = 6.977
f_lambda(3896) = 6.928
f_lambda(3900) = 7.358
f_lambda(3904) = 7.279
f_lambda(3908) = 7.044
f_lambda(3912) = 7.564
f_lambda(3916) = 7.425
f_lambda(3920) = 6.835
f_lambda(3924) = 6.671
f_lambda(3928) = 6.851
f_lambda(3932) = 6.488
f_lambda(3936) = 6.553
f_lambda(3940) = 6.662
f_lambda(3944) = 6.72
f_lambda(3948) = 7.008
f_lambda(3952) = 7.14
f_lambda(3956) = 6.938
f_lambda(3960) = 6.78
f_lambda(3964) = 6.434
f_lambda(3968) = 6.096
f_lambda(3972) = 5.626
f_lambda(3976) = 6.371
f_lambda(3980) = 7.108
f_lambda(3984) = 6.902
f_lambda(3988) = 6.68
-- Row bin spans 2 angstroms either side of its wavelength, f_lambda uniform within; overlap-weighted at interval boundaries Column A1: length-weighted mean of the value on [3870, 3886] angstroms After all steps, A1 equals 7.07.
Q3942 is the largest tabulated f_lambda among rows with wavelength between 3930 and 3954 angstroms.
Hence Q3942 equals 7.14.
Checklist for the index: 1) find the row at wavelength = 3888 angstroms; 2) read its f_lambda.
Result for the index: 7.094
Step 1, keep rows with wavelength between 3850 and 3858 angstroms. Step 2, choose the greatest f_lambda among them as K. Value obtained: 7.345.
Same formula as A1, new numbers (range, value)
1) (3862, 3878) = 7.4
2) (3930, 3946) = 6.61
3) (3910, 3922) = 7.27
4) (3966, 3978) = 6.03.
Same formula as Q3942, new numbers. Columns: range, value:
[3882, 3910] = 7.358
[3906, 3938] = 7.564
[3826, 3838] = 6.706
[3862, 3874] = 7.862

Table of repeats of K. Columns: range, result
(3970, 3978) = 6.371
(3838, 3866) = 7.521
